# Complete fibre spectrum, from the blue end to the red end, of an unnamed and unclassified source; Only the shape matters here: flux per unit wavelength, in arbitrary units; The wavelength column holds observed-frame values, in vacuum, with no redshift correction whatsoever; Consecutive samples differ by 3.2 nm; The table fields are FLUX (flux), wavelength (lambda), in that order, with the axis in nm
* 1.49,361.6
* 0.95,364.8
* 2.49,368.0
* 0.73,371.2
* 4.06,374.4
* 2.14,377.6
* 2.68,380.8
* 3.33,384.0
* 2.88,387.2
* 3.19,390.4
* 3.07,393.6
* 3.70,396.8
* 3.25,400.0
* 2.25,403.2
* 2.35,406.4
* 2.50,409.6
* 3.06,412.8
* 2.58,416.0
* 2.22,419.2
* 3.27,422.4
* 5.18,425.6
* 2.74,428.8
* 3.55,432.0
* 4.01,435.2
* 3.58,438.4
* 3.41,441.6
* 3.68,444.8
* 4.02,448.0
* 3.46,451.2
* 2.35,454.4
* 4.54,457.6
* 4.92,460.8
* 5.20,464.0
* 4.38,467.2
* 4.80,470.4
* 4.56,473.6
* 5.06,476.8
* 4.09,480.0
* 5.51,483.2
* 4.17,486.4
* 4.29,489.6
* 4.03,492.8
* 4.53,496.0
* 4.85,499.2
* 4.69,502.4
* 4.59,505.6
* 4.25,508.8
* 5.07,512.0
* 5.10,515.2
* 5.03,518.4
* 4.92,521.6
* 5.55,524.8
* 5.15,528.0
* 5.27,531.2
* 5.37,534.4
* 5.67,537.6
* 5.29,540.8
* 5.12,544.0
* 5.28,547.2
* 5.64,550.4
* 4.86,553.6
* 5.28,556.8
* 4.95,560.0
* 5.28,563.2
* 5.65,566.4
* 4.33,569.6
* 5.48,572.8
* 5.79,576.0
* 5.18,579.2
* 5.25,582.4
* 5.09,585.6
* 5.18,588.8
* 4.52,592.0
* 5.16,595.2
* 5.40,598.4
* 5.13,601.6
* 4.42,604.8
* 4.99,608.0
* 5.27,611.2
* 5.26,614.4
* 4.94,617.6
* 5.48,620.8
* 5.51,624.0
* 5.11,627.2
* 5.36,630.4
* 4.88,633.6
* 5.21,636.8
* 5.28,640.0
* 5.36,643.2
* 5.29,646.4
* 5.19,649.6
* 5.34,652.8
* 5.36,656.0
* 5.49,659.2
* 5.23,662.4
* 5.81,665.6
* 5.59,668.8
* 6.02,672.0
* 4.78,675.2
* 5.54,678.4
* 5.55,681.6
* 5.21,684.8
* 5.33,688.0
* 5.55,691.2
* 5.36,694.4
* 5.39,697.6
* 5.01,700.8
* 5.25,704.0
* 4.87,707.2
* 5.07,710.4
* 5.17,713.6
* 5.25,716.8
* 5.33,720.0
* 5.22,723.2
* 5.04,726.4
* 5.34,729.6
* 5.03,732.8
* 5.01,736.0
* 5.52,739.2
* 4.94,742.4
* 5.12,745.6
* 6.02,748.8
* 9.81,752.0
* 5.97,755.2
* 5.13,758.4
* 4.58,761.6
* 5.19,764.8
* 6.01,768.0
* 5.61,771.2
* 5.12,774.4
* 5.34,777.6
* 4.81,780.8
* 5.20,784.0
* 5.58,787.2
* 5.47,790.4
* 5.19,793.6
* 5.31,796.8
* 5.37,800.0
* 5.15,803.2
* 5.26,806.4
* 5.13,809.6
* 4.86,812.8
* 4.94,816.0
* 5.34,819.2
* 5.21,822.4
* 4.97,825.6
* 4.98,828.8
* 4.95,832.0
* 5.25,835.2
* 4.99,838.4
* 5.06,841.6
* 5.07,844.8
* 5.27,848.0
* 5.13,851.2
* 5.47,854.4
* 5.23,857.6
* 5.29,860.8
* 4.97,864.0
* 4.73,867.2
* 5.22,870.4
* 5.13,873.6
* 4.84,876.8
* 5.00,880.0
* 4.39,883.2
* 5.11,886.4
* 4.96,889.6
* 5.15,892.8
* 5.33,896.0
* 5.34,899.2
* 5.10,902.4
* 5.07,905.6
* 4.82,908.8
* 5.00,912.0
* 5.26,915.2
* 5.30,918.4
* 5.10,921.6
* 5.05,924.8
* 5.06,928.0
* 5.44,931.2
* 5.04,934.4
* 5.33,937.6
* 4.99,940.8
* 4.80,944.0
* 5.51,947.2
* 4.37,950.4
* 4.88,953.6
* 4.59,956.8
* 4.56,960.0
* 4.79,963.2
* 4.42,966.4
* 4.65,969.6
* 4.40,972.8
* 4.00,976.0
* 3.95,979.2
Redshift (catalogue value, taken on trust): 0.144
